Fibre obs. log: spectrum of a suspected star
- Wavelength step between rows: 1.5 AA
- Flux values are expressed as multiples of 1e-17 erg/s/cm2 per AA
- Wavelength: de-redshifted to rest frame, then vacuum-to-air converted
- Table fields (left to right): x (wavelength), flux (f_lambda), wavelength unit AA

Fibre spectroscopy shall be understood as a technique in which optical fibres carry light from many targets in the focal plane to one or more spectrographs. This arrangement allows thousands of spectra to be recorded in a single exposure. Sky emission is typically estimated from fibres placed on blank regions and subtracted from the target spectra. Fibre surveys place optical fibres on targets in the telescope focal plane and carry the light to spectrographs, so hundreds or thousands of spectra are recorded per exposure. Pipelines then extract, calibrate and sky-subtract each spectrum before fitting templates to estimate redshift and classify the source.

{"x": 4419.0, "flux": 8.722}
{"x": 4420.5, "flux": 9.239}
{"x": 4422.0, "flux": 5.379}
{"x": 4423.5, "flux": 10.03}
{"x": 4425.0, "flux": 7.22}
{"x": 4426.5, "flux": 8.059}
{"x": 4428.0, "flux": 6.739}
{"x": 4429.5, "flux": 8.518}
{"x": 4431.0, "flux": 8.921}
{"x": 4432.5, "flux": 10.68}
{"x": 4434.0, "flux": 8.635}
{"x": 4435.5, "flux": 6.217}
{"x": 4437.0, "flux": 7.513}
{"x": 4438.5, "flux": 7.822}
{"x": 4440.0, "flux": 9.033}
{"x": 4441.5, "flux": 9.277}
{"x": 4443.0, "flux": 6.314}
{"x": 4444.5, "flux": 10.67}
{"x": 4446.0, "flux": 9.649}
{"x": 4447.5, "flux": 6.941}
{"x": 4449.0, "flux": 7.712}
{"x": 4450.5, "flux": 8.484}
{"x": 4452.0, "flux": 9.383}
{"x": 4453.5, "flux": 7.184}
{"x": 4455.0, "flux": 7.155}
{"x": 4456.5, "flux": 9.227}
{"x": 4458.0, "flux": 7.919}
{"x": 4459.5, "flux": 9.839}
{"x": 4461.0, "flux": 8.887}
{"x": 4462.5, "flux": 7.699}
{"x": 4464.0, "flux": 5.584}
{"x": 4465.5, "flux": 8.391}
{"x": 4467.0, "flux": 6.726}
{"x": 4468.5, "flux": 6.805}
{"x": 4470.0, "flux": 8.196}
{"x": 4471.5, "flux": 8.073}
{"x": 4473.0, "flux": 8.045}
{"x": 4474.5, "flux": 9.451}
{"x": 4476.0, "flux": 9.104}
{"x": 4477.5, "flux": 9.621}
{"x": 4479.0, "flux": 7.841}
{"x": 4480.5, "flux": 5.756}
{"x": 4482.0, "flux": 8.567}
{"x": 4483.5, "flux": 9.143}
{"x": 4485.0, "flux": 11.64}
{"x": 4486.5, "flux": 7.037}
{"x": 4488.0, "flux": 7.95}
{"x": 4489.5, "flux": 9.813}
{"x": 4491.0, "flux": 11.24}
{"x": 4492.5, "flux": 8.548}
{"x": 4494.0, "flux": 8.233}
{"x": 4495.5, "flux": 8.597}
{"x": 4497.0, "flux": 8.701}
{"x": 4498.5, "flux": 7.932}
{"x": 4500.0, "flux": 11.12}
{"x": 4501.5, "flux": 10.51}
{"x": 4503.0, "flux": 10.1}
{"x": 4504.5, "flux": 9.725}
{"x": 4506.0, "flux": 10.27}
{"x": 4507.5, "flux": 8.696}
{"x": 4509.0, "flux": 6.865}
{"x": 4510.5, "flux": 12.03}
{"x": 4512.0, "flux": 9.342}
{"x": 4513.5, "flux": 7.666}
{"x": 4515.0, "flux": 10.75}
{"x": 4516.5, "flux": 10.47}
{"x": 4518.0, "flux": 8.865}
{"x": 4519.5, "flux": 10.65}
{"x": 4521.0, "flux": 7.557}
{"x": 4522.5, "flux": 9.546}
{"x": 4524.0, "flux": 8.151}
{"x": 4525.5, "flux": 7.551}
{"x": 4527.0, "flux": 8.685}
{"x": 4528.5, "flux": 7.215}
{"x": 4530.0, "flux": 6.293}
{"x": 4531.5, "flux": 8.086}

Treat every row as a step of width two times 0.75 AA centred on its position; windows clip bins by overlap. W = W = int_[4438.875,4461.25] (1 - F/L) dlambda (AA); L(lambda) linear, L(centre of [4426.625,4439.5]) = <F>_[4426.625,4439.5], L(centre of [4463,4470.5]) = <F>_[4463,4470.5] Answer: -2.5 AA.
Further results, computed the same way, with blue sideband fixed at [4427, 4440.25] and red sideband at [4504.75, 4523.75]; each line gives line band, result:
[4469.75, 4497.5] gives 0.6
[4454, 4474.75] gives 1.7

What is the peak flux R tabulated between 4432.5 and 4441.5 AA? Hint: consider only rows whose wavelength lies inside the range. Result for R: 10.68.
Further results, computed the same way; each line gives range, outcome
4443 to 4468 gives 10.67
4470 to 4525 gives 12.03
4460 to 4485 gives 11.64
